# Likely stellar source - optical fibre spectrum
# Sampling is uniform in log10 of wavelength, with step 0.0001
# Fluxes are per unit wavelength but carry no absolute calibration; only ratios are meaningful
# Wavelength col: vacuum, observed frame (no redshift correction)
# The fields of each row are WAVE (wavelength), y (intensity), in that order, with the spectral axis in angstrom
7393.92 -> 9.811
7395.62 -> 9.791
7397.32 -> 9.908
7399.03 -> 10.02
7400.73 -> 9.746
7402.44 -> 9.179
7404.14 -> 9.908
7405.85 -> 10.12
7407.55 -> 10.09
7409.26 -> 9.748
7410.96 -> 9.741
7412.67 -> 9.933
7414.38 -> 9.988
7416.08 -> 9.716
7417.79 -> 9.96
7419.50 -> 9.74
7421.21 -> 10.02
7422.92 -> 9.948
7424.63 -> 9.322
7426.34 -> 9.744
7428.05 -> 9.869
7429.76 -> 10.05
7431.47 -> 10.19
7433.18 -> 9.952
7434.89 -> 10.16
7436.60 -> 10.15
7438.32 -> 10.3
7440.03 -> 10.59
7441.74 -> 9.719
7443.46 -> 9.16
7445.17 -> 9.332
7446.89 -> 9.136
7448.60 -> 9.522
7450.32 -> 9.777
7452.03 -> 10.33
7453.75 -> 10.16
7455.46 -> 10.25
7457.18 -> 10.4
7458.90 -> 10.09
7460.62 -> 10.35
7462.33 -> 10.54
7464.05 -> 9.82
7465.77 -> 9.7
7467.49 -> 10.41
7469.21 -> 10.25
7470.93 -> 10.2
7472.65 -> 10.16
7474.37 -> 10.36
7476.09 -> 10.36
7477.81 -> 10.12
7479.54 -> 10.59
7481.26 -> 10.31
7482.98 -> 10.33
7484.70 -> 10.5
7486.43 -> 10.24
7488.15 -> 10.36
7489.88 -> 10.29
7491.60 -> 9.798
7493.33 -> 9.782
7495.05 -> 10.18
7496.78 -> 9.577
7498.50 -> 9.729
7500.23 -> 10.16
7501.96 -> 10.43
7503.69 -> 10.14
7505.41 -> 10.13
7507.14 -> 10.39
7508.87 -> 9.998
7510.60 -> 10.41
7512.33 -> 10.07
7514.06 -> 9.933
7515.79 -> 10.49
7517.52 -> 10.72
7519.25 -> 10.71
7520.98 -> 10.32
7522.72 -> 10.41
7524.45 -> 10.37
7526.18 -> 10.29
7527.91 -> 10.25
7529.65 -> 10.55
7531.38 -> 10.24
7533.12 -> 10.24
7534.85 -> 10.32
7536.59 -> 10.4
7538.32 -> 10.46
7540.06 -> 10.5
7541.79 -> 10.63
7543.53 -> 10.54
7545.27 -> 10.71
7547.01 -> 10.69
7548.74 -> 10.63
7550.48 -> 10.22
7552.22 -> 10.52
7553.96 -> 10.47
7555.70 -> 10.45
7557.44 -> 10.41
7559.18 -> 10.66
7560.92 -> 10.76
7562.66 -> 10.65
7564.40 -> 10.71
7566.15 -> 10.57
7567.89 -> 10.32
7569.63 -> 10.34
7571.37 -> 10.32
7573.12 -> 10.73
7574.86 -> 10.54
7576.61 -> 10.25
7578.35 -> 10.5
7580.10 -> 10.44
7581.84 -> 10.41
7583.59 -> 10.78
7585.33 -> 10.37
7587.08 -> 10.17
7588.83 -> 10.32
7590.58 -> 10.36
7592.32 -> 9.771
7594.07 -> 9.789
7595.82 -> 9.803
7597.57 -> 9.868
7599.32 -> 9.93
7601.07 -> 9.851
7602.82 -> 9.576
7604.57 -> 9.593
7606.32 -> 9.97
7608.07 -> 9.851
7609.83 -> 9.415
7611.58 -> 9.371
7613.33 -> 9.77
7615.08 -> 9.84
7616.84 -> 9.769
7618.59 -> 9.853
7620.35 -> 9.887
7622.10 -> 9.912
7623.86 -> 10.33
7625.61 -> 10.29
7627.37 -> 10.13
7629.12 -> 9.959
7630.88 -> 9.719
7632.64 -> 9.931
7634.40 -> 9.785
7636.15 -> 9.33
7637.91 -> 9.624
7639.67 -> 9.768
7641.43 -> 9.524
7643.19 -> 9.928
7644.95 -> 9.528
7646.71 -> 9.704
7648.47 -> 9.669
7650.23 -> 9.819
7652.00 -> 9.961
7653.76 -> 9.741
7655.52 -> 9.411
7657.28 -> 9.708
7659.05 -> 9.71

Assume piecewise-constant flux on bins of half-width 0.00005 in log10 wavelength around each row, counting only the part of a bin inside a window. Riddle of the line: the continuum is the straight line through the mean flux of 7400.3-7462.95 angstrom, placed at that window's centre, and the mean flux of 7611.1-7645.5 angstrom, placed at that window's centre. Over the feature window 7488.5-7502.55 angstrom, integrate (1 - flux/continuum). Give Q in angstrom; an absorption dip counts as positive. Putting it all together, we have -0.2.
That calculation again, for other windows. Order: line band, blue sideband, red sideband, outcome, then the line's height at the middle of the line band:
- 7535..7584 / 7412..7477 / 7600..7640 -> -3.20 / 9.87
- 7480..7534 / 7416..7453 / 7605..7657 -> -2.27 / 9.83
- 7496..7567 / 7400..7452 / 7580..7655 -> -3.78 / 9.86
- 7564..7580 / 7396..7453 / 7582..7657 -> -0.99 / 9.86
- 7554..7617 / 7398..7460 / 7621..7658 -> -2.28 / 9.82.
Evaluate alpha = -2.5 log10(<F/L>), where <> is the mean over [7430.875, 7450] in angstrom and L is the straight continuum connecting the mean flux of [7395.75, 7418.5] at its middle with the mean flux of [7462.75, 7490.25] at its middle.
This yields 0.02 mag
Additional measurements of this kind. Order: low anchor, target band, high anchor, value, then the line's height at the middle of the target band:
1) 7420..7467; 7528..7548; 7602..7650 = -0.065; 9.86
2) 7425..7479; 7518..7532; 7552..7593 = -0.012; 10.3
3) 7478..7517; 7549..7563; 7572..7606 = -0.037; 10.2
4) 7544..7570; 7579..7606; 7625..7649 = 0.014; 10.2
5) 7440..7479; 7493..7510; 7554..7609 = 0.004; 10.1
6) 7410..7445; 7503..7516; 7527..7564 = 0.014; 10.3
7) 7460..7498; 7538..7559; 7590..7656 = -0.055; 10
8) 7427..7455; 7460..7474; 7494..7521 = -0.017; 10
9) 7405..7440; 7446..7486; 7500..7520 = -0.003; 10.1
